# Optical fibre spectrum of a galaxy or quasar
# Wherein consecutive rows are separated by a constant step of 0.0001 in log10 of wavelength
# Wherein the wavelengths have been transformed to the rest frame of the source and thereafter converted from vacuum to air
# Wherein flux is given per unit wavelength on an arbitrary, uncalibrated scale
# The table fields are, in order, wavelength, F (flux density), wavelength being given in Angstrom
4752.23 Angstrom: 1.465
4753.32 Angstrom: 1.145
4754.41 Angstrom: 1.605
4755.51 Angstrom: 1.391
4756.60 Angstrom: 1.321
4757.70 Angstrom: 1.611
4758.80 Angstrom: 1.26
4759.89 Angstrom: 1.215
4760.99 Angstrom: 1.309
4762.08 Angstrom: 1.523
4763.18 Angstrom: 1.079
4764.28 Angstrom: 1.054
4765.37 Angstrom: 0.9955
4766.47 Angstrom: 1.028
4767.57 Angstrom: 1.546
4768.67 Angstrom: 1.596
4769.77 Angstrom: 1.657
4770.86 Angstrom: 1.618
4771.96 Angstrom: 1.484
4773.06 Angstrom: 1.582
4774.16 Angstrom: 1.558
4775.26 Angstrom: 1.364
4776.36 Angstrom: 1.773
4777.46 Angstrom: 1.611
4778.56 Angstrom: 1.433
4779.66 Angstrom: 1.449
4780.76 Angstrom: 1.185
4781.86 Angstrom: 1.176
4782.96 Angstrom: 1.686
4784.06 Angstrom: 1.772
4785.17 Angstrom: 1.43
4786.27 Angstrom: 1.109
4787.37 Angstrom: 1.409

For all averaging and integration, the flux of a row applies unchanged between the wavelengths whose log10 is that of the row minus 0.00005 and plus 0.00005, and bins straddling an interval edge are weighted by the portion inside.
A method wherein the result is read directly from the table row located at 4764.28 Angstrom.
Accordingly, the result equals 1.054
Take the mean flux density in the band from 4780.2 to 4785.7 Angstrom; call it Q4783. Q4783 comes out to 1.45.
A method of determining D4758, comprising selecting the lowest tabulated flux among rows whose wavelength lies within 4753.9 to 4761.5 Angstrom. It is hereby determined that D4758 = 1.215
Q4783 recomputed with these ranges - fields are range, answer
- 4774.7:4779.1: 1.55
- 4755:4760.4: 1.36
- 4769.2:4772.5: 1.59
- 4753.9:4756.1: 1.49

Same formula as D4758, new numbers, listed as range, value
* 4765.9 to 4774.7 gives 1.028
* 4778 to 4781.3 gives 1.185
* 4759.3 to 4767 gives 0.9955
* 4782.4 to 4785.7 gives 1.43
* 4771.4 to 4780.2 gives 1.364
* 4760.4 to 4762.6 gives 1.309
